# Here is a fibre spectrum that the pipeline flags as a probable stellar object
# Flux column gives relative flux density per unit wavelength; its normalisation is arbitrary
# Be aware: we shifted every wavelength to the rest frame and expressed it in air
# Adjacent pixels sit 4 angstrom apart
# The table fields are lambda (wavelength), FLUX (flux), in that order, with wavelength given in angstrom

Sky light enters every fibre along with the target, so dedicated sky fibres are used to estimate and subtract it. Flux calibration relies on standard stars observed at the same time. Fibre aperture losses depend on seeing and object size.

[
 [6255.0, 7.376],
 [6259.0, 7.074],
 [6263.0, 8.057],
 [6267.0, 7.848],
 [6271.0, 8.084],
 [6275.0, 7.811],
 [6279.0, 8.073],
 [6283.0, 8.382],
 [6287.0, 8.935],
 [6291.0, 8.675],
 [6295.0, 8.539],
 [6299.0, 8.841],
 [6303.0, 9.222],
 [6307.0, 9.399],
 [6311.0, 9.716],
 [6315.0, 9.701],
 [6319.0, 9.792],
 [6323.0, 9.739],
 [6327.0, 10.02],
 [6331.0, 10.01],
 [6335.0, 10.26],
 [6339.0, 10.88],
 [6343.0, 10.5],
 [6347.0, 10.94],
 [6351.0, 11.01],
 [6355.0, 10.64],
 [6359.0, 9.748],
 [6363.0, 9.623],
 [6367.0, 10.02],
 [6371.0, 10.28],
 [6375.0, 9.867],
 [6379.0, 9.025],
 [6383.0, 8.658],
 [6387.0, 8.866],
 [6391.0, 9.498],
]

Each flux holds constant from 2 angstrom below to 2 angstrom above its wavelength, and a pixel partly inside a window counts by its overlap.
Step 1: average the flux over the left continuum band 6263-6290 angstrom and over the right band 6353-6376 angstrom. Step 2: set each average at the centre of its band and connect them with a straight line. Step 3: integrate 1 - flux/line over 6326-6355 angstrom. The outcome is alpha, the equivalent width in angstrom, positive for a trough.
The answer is -3.1 angstrom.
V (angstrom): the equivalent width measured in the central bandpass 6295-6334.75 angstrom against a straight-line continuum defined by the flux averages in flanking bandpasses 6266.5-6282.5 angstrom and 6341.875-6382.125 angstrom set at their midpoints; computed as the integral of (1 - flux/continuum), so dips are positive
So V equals -2.6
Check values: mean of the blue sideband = 8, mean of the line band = 9.58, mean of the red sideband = 10.1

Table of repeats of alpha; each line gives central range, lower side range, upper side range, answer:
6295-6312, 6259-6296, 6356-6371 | -0.9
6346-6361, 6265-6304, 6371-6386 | -2.5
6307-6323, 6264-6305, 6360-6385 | -1.6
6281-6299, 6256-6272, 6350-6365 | -0.5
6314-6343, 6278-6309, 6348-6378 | -1.9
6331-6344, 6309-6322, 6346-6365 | -0.5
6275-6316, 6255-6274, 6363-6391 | -3.3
